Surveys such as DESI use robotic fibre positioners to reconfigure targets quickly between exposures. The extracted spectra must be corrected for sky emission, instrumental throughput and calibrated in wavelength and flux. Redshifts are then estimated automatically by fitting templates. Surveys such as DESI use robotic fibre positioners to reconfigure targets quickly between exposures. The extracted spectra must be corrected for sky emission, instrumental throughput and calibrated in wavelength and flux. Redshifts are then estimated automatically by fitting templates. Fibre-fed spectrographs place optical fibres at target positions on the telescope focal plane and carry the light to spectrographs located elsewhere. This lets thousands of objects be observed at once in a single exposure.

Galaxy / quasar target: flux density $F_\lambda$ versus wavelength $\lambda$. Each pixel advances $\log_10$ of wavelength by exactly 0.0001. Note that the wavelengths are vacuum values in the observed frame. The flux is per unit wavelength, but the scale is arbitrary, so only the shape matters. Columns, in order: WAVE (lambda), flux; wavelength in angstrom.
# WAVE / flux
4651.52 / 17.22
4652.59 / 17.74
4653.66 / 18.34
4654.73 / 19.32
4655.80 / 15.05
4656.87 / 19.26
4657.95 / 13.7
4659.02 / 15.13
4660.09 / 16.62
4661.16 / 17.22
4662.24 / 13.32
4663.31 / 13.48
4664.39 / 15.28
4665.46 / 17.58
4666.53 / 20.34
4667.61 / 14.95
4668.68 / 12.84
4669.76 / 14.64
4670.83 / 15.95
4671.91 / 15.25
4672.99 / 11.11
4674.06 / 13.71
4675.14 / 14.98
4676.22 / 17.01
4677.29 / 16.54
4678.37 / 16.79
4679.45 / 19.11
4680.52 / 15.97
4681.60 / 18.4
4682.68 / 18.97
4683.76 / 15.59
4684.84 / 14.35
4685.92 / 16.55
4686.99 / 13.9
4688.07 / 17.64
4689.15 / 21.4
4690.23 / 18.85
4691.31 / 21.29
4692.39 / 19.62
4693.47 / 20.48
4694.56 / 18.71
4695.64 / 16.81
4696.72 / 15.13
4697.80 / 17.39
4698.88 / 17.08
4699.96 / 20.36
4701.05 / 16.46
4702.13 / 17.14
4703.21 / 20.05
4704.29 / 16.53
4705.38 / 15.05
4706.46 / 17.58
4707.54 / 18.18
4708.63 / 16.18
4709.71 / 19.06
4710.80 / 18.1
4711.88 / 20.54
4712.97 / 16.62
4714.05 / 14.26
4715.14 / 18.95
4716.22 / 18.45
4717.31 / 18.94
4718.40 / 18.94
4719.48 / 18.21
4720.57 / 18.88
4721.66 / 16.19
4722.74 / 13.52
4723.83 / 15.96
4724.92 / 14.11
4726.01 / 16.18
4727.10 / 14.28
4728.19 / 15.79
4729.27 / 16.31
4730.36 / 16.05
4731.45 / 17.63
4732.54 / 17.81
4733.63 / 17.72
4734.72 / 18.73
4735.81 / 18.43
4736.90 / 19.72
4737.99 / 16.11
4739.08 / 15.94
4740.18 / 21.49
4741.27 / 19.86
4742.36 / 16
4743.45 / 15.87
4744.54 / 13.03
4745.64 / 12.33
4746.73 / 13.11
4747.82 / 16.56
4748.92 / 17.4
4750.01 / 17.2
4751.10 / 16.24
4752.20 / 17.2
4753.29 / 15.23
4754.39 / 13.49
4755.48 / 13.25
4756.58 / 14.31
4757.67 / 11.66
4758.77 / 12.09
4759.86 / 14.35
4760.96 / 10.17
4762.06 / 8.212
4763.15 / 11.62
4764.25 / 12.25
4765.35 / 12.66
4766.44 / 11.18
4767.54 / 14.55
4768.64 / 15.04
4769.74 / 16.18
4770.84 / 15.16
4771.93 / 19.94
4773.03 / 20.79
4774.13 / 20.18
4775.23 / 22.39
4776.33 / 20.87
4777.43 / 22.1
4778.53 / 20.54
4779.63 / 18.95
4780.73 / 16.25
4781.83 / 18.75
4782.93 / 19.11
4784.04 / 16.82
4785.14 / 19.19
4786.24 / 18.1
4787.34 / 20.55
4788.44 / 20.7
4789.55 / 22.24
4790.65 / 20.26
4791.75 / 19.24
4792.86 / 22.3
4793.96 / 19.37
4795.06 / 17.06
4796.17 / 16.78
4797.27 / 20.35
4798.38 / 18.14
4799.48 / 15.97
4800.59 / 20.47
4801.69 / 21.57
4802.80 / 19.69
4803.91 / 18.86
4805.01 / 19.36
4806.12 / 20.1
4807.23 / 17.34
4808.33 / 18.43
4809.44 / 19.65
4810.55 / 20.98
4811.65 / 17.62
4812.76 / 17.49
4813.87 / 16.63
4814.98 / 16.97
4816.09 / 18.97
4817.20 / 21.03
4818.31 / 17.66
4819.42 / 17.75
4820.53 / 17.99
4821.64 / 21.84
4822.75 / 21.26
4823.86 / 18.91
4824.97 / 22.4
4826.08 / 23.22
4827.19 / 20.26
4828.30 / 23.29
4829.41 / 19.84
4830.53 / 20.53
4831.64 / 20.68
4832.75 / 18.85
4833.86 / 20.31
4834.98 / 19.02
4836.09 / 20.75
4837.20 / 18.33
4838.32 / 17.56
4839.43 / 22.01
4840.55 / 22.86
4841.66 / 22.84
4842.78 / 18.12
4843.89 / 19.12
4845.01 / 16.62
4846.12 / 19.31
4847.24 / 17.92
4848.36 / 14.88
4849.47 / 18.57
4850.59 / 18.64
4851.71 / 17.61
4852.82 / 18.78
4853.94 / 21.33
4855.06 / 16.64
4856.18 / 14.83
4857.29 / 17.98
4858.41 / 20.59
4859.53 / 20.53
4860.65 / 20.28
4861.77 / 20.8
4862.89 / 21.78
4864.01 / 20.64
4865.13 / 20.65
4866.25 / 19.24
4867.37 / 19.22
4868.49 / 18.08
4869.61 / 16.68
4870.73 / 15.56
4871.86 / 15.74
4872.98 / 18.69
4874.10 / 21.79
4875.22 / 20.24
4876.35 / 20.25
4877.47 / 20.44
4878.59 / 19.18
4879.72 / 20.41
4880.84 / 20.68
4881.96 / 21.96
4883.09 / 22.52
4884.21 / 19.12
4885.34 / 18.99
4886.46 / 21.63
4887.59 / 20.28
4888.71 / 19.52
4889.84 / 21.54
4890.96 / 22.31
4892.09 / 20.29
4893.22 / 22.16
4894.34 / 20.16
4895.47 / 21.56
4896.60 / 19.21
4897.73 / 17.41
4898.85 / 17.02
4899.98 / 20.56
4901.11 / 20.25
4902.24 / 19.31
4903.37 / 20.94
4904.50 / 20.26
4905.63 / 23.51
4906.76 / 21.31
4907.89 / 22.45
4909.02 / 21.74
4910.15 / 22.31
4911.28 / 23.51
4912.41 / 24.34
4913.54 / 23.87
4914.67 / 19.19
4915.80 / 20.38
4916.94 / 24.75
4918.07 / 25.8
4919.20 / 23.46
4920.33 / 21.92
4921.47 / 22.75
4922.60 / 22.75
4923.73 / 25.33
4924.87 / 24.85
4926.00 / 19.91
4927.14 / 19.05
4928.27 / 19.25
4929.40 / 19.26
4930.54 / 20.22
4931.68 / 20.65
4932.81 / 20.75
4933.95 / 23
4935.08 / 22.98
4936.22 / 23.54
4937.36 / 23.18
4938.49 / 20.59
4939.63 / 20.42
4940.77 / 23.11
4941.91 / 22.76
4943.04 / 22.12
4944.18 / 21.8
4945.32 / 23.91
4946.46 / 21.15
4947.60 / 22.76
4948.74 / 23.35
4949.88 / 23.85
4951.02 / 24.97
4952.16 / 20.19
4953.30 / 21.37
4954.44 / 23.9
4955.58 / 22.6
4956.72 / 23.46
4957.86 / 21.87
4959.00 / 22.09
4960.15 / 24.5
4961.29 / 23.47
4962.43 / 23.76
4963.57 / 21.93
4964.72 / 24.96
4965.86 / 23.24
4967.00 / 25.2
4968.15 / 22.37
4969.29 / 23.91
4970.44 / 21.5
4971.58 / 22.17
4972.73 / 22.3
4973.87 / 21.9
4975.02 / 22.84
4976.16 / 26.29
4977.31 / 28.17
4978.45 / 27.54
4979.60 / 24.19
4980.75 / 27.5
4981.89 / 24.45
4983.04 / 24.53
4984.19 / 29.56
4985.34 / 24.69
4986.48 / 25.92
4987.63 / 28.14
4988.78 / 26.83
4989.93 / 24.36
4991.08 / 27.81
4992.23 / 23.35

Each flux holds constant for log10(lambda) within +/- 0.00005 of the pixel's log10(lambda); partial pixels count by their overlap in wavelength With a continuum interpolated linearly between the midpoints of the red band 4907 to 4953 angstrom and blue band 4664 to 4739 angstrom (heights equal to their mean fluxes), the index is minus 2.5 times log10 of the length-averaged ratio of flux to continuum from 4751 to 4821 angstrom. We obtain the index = 0.09 mag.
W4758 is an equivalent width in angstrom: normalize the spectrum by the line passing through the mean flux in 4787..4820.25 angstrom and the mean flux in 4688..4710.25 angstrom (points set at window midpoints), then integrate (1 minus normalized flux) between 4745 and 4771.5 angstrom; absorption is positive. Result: 6.9 angstrom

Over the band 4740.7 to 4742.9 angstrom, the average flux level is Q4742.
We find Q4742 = 18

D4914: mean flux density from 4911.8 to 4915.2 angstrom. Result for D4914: 22.5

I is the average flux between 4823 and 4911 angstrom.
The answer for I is 19.9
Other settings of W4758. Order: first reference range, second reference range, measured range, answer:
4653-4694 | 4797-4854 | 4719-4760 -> 4.09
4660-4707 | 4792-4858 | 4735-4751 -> 1.02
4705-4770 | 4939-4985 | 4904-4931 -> -0.21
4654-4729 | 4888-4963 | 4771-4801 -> -0.93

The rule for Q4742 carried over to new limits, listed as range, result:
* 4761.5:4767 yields 11.2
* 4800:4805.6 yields 20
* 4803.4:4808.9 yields 18.8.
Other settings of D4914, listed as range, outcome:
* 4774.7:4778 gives 21.8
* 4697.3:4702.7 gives 17.7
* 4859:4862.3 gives 20.5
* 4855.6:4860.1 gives 18.5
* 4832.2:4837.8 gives 19.4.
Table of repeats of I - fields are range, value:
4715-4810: 17.2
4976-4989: 26.5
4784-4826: 19.3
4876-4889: 20.4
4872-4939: 21.2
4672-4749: 17.1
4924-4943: 21.6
